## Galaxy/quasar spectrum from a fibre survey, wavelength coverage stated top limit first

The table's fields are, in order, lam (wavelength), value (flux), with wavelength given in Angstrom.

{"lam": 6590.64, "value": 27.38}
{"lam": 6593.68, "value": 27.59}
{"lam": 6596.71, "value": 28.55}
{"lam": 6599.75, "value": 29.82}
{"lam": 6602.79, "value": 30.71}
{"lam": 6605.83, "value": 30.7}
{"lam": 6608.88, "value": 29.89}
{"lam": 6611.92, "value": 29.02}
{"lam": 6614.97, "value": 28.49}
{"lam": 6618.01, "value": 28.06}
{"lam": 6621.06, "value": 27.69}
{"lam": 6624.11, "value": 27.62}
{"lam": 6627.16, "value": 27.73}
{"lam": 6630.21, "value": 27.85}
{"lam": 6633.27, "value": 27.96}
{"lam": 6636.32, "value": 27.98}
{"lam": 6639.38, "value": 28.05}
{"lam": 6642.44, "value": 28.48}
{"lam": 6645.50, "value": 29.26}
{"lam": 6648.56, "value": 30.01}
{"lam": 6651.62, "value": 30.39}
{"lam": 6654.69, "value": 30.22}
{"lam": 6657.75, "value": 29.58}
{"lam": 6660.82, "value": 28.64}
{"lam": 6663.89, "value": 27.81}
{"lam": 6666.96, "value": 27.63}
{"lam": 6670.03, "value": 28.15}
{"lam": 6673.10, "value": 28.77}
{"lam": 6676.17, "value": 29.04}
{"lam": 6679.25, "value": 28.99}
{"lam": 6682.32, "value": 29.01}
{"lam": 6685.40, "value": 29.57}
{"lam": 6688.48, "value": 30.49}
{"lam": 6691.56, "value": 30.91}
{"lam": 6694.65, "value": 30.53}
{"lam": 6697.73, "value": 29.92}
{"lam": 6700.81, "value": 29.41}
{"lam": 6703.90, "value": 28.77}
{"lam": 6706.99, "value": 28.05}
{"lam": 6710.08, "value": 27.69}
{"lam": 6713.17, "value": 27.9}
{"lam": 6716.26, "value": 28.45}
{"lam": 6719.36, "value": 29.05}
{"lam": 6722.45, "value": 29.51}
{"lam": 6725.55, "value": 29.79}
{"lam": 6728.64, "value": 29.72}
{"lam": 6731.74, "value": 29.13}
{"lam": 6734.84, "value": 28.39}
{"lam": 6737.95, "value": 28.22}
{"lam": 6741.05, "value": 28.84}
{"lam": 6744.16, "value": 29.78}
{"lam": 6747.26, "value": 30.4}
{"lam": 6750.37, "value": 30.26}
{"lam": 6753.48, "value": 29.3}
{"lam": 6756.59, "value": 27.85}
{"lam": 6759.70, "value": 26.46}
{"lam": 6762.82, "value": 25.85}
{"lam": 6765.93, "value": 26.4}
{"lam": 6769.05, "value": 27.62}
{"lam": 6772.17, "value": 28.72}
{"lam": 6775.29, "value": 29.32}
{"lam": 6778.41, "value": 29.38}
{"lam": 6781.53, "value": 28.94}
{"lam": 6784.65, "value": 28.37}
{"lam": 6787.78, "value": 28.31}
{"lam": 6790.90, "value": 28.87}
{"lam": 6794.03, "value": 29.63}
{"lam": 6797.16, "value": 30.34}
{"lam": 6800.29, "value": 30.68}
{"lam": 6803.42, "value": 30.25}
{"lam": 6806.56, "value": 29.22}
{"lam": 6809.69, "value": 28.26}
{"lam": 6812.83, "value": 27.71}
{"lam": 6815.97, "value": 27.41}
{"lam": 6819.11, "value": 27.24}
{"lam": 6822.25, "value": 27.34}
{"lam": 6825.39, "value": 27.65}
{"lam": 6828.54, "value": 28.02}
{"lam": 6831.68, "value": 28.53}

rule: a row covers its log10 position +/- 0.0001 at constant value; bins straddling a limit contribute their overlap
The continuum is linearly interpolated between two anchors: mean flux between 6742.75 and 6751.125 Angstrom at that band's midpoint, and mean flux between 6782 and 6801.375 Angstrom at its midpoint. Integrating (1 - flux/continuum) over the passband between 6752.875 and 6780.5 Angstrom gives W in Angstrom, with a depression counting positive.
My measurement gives 1.8 Angstrom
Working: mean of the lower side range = 30.2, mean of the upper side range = 29.3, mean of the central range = 27.8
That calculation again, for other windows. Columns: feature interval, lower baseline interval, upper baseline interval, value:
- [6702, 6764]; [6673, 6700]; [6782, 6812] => 1.8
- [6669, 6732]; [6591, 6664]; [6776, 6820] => -0.7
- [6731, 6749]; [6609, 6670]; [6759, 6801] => -0.4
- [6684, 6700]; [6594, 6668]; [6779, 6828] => -0.8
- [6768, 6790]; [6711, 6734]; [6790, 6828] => 0.1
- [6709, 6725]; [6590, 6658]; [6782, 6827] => 0.1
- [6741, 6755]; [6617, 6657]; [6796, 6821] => -0.5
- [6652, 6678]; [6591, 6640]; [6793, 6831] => -0.2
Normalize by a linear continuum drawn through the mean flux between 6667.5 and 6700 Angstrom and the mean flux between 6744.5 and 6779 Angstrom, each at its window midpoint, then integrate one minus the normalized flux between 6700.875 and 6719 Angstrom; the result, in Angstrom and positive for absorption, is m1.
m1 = 0.5 Angstrom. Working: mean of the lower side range 29.5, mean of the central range 28.3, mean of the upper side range 28.3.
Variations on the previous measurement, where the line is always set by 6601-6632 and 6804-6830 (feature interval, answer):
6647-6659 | -0.6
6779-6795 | -0.4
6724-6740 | -0.4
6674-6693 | -0.8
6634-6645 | 0.2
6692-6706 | -0.6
